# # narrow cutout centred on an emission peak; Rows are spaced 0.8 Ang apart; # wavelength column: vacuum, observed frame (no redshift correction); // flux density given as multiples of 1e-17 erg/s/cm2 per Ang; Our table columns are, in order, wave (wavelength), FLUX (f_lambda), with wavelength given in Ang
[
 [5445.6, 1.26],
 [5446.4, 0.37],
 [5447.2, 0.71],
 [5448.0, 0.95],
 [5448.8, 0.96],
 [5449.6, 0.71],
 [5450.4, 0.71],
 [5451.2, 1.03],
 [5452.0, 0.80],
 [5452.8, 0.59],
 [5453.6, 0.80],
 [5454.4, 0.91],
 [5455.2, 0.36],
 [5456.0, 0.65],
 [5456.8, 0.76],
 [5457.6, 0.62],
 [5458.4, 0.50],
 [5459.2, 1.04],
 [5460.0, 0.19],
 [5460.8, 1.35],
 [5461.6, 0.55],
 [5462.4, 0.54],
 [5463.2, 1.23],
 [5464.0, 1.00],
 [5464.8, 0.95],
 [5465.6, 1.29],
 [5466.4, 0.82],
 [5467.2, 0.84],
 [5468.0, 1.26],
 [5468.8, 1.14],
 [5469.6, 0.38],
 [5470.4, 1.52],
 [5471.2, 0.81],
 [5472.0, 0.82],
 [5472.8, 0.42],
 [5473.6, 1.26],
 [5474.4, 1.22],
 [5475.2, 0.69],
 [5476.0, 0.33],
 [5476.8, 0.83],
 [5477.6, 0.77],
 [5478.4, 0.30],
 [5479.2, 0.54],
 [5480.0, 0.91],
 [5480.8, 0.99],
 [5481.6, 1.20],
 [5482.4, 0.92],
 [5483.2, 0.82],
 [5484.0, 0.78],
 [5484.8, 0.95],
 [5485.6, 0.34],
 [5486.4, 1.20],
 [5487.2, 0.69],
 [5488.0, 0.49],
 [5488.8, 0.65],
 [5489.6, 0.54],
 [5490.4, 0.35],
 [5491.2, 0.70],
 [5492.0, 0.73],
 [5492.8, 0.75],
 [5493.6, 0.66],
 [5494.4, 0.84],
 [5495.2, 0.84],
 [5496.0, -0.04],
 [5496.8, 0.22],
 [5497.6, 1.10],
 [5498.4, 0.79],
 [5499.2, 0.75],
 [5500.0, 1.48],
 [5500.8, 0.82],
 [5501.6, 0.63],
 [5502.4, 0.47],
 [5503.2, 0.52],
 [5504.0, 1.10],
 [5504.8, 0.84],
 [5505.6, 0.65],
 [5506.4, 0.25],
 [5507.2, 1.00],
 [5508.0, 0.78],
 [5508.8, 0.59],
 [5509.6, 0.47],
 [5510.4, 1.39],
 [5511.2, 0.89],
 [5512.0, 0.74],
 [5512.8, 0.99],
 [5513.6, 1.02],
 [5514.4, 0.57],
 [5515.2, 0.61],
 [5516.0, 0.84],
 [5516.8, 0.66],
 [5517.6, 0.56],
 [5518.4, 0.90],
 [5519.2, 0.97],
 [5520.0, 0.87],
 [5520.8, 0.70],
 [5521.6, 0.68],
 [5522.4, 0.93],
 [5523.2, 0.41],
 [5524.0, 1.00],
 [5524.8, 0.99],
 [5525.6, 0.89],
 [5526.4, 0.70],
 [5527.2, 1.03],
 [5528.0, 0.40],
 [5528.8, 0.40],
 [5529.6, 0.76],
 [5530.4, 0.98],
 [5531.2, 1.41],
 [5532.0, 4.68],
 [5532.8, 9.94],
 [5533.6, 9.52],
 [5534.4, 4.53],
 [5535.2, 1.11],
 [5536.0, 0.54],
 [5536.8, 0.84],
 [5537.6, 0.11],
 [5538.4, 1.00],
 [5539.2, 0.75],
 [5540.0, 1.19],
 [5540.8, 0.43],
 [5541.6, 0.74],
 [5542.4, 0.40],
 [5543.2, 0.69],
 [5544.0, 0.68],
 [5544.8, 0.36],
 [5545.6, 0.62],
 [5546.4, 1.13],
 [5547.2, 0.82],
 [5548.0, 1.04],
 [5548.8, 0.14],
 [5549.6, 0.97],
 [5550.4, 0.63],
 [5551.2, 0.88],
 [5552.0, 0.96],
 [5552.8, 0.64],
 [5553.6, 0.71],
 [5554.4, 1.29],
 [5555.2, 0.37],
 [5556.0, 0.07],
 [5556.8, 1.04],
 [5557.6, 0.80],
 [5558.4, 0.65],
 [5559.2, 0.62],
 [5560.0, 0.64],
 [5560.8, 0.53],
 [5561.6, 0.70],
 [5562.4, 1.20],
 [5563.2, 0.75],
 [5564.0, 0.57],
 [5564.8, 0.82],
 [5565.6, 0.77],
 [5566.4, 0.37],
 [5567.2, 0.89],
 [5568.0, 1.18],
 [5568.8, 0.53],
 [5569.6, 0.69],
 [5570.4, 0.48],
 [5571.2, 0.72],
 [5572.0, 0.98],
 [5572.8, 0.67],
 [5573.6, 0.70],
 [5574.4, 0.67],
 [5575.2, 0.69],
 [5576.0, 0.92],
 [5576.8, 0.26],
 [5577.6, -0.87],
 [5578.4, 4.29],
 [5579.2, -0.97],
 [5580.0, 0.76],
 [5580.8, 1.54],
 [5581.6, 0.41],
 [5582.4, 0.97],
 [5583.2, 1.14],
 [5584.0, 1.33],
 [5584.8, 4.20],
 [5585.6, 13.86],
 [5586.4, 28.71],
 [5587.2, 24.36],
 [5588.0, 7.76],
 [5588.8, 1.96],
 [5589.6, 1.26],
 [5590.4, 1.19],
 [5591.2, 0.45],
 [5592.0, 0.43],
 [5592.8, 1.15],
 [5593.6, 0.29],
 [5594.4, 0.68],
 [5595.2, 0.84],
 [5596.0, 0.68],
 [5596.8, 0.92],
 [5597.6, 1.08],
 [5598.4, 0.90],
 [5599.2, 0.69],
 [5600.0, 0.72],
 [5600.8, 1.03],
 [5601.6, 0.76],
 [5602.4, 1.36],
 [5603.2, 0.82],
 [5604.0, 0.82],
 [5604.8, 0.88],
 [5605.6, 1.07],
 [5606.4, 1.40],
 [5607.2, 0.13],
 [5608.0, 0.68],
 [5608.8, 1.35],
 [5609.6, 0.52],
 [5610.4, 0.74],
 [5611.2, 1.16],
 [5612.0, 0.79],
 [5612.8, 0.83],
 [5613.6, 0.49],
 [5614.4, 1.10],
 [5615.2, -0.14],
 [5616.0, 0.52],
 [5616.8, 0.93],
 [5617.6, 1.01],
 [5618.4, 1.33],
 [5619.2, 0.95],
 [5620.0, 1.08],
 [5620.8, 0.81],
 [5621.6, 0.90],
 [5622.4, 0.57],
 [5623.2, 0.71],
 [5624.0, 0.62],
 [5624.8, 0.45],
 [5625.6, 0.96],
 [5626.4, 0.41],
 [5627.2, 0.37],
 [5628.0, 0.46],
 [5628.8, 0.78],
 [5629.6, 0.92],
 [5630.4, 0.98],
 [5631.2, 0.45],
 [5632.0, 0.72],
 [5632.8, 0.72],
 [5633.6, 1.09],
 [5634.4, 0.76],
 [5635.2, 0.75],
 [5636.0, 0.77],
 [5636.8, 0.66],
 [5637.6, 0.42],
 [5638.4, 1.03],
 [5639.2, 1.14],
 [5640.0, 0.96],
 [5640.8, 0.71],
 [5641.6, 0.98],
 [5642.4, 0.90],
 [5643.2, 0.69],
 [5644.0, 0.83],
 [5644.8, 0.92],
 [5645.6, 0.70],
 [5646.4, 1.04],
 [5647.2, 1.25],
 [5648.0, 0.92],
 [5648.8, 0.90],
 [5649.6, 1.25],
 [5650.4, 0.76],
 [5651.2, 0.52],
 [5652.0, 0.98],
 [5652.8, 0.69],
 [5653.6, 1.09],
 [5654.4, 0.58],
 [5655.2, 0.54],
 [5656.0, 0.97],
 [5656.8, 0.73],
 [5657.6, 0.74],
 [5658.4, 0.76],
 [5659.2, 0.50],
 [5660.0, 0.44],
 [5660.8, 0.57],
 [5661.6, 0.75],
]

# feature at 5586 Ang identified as [O III] 5007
